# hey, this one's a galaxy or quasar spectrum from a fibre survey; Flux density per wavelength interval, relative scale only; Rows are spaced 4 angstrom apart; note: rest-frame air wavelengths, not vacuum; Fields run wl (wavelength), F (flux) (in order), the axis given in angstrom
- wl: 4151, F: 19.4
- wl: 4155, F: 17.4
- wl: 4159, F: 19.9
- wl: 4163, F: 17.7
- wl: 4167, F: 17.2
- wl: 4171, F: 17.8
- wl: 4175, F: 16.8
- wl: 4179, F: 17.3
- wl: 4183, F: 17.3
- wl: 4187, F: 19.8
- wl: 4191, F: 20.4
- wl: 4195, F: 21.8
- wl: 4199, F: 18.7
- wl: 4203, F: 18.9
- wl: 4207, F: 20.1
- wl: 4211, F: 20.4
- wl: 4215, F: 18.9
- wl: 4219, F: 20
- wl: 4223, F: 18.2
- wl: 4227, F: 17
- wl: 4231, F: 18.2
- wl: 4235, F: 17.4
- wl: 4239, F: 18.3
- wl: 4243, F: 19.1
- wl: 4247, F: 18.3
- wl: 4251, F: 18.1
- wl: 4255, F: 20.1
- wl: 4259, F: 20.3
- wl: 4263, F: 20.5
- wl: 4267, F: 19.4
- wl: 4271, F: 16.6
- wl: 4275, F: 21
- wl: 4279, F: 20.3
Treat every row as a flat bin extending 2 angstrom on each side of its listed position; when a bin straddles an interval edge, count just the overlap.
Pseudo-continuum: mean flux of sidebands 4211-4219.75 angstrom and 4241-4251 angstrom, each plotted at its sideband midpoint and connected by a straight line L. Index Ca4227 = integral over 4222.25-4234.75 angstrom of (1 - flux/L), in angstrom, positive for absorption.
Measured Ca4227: 0.9 angstrom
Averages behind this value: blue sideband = 19.6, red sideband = 18.6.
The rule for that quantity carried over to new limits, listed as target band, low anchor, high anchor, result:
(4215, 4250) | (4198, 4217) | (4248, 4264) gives 2.1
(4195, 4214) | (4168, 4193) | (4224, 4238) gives -1.9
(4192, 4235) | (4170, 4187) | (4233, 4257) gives -2.6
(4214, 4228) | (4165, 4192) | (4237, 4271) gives 0.0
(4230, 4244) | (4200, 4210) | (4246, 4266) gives 0.9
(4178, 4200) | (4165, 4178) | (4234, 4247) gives -2.2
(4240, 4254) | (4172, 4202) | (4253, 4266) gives 1.0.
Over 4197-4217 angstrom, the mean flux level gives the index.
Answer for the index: 19.4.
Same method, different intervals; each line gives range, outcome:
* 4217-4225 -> 19.1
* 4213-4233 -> 18.5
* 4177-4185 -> 17.3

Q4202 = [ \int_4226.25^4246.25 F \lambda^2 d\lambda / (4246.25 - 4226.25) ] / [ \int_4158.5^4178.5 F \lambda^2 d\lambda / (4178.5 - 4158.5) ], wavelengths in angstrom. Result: 1.06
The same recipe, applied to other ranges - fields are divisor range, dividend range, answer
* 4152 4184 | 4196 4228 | 1.10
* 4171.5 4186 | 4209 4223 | 1.14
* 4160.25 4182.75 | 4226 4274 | 1.11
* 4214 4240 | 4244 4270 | 1.07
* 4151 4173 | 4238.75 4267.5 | 1.11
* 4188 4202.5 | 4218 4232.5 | 0.92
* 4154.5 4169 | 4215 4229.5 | 1.05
